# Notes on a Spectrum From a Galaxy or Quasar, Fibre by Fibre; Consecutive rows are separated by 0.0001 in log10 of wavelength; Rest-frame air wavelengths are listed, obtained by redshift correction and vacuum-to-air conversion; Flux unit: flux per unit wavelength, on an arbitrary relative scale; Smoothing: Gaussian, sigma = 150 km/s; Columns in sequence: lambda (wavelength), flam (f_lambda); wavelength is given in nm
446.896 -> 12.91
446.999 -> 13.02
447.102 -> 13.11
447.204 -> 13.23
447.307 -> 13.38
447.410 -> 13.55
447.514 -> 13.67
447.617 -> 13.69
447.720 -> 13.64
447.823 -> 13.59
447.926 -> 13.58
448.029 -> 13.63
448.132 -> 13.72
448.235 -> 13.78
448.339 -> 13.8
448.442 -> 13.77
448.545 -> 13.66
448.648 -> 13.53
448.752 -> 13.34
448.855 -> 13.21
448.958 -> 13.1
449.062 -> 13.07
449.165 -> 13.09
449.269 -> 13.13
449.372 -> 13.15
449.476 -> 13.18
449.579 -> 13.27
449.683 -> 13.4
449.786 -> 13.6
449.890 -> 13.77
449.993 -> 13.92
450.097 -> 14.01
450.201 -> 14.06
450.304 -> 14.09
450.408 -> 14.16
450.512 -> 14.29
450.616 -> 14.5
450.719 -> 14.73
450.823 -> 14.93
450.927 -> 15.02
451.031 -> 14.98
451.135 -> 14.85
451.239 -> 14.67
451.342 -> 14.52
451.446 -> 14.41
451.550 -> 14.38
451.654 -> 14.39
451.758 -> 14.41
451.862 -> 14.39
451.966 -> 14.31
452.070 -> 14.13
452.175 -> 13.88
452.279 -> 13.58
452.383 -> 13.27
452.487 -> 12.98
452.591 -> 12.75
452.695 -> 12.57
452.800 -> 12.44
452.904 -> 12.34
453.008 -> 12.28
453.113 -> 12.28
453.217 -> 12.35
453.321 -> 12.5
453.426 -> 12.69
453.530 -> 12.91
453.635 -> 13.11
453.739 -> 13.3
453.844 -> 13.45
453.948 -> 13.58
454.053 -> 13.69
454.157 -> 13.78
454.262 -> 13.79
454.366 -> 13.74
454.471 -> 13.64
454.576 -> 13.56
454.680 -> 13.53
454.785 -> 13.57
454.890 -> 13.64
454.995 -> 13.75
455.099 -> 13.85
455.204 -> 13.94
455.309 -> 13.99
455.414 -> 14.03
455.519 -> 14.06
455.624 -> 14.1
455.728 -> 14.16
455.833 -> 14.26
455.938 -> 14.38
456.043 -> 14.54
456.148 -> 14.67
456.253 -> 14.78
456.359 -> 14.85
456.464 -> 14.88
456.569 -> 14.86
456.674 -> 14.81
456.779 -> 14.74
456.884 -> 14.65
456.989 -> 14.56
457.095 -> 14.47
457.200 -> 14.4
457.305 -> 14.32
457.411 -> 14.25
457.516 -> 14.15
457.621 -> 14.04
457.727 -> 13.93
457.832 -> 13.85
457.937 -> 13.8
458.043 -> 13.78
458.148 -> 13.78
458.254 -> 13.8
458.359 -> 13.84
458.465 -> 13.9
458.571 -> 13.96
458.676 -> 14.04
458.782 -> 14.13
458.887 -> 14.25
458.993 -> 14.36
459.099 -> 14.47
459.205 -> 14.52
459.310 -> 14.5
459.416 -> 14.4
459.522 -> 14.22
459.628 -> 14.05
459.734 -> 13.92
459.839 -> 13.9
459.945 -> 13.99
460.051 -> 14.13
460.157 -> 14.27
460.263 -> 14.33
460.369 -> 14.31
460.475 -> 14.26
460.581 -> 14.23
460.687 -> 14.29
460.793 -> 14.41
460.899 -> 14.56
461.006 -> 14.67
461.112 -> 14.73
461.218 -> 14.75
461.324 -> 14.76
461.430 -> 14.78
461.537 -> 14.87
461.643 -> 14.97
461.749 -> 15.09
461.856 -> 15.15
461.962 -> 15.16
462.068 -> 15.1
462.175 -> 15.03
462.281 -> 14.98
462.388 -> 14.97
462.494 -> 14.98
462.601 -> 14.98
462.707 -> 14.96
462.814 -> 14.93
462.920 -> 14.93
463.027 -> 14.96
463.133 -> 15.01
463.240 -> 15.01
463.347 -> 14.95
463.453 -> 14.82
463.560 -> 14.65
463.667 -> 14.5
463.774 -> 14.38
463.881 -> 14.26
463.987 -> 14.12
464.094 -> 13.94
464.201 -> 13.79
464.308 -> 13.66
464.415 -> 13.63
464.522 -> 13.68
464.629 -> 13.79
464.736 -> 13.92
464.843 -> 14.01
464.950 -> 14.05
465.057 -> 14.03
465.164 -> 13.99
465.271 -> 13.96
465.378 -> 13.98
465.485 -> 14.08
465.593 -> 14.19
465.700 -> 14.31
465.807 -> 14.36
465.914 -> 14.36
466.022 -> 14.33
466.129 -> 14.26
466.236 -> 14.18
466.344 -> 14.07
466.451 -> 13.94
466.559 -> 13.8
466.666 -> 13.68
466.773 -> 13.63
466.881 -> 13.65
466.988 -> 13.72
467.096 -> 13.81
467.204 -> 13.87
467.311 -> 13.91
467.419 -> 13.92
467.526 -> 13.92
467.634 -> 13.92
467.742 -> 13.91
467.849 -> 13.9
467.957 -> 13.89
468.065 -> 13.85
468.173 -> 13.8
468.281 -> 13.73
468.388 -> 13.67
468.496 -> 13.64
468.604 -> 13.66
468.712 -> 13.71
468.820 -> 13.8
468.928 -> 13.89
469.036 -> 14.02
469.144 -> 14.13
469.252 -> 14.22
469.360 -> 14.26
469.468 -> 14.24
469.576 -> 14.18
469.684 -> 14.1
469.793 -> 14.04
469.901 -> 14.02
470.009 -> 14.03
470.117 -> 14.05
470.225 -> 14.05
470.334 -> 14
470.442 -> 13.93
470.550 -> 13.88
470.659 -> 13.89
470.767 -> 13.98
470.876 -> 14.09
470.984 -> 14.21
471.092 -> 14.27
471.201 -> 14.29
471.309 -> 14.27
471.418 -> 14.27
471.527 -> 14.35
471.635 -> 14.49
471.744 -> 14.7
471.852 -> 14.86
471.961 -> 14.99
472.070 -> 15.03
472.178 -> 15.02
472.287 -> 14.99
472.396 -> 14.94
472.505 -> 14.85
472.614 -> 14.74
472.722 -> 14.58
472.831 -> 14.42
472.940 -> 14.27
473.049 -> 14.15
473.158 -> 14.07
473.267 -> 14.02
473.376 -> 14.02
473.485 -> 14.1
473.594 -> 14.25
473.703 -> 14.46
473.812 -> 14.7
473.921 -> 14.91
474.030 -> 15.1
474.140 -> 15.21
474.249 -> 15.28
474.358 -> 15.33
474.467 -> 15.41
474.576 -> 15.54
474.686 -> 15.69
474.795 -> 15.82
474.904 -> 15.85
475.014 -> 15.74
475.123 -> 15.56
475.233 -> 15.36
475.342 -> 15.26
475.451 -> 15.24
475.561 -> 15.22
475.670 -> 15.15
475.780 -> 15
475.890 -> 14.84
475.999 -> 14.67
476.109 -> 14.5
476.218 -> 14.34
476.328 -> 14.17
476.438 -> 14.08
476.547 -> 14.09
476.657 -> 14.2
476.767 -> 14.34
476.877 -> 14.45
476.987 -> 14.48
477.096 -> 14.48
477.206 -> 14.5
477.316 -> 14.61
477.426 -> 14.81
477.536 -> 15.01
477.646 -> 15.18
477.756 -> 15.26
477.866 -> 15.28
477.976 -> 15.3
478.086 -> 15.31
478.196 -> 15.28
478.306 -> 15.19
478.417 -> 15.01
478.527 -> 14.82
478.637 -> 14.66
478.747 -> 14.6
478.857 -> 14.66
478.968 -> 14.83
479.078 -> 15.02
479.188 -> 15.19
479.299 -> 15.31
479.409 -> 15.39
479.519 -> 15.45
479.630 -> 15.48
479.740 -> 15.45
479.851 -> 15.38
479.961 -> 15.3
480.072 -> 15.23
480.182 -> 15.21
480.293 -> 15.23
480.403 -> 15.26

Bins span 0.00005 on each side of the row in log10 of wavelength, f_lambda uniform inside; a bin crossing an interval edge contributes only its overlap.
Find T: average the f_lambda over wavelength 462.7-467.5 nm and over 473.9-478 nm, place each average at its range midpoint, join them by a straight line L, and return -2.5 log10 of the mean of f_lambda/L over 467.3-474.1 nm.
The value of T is 0.03 mag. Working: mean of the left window 14.2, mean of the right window 15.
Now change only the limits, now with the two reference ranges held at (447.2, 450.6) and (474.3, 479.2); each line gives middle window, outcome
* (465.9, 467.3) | 0.041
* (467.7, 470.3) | 0.048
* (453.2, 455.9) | 0.021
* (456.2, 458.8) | -0.019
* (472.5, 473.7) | 0.036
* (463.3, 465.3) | 0.018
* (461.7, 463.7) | -0.051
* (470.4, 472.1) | 0.027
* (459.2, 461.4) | -0.015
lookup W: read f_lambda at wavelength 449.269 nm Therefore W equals 13.13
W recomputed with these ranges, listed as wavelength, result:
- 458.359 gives 13.84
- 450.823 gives 14.93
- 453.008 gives 12.28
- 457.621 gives 14.04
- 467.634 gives 13.92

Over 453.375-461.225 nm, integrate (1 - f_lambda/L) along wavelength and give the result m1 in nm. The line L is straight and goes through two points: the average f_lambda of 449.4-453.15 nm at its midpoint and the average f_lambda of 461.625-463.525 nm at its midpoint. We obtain 0.20 nm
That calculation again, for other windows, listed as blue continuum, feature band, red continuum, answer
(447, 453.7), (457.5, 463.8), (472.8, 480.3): -0.15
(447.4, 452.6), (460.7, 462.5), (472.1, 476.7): -0.07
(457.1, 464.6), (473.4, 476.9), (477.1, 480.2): 0.01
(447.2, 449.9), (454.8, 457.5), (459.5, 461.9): -0.05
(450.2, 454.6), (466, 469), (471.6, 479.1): 0.12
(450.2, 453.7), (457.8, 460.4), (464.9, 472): -0.04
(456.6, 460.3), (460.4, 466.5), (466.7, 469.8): -0.19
